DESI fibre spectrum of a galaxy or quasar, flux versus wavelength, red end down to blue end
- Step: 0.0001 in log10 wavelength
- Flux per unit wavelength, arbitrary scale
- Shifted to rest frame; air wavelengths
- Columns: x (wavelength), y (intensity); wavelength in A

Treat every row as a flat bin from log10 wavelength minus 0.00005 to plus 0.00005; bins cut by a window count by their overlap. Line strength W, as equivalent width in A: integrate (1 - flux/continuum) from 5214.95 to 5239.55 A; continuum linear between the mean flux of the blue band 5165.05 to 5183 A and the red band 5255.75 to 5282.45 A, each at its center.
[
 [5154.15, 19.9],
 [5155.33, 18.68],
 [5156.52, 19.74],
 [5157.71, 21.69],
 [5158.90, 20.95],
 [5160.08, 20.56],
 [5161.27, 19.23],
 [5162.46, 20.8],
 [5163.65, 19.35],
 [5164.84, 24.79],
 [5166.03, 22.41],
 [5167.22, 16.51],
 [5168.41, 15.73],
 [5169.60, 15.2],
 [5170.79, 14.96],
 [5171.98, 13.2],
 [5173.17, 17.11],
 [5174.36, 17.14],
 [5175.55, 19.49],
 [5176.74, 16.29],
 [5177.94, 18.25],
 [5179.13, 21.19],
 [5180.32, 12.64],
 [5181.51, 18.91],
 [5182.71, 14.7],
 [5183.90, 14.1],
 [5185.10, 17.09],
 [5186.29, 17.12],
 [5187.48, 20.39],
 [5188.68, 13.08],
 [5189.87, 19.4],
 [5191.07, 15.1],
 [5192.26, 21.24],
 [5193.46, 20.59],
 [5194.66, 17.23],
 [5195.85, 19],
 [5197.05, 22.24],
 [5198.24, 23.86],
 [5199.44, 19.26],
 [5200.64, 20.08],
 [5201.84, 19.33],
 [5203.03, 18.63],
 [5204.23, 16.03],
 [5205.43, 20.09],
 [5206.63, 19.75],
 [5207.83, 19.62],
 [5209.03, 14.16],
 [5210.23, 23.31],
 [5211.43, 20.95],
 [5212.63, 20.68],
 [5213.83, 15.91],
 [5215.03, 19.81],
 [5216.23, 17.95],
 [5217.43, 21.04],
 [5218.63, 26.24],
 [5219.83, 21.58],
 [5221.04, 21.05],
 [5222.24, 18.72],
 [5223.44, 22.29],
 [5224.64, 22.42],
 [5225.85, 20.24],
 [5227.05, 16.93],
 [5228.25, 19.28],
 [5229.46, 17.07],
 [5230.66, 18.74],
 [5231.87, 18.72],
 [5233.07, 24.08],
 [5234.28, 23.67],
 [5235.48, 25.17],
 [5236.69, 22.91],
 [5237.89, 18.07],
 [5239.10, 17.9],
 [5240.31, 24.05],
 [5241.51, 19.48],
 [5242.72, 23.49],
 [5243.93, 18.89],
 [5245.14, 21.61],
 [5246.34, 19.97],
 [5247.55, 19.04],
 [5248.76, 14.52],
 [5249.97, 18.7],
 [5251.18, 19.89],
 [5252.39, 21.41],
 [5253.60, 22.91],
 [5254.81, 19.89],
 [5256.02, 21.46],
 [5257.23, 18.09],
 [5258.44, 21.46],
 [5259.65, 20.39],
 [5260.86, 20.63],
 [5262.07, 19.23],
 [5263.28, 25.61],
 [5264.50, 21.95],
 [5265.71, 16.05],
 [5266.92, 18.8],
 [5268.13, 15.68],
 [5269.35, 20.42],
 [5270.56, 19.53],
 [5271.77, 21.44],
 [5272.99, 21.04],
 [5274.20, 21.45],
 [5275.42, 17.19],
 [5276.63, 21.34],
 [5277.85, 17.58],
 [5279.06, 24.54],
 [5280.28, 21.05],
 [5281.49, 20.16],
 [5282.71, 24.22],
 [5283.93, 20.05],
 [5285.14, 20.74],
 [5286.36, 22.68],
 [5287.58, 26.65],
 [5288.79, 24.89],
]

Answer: -2.4 A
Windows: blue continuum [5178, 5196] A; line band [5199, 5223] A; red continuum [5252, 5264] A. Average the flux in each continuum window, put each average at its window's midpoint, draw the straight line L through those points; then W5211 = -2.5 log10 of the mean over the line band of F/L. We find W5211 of -0.059 mag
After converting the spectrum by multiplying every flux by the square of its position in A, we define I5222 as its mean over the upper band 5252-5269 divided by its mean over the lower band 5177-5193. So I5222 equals 1.2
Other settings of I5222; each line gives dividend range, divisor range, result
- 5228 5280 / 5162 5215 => 1.14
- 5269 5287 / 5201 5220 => 1.09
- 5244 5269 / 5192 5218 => 1.04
